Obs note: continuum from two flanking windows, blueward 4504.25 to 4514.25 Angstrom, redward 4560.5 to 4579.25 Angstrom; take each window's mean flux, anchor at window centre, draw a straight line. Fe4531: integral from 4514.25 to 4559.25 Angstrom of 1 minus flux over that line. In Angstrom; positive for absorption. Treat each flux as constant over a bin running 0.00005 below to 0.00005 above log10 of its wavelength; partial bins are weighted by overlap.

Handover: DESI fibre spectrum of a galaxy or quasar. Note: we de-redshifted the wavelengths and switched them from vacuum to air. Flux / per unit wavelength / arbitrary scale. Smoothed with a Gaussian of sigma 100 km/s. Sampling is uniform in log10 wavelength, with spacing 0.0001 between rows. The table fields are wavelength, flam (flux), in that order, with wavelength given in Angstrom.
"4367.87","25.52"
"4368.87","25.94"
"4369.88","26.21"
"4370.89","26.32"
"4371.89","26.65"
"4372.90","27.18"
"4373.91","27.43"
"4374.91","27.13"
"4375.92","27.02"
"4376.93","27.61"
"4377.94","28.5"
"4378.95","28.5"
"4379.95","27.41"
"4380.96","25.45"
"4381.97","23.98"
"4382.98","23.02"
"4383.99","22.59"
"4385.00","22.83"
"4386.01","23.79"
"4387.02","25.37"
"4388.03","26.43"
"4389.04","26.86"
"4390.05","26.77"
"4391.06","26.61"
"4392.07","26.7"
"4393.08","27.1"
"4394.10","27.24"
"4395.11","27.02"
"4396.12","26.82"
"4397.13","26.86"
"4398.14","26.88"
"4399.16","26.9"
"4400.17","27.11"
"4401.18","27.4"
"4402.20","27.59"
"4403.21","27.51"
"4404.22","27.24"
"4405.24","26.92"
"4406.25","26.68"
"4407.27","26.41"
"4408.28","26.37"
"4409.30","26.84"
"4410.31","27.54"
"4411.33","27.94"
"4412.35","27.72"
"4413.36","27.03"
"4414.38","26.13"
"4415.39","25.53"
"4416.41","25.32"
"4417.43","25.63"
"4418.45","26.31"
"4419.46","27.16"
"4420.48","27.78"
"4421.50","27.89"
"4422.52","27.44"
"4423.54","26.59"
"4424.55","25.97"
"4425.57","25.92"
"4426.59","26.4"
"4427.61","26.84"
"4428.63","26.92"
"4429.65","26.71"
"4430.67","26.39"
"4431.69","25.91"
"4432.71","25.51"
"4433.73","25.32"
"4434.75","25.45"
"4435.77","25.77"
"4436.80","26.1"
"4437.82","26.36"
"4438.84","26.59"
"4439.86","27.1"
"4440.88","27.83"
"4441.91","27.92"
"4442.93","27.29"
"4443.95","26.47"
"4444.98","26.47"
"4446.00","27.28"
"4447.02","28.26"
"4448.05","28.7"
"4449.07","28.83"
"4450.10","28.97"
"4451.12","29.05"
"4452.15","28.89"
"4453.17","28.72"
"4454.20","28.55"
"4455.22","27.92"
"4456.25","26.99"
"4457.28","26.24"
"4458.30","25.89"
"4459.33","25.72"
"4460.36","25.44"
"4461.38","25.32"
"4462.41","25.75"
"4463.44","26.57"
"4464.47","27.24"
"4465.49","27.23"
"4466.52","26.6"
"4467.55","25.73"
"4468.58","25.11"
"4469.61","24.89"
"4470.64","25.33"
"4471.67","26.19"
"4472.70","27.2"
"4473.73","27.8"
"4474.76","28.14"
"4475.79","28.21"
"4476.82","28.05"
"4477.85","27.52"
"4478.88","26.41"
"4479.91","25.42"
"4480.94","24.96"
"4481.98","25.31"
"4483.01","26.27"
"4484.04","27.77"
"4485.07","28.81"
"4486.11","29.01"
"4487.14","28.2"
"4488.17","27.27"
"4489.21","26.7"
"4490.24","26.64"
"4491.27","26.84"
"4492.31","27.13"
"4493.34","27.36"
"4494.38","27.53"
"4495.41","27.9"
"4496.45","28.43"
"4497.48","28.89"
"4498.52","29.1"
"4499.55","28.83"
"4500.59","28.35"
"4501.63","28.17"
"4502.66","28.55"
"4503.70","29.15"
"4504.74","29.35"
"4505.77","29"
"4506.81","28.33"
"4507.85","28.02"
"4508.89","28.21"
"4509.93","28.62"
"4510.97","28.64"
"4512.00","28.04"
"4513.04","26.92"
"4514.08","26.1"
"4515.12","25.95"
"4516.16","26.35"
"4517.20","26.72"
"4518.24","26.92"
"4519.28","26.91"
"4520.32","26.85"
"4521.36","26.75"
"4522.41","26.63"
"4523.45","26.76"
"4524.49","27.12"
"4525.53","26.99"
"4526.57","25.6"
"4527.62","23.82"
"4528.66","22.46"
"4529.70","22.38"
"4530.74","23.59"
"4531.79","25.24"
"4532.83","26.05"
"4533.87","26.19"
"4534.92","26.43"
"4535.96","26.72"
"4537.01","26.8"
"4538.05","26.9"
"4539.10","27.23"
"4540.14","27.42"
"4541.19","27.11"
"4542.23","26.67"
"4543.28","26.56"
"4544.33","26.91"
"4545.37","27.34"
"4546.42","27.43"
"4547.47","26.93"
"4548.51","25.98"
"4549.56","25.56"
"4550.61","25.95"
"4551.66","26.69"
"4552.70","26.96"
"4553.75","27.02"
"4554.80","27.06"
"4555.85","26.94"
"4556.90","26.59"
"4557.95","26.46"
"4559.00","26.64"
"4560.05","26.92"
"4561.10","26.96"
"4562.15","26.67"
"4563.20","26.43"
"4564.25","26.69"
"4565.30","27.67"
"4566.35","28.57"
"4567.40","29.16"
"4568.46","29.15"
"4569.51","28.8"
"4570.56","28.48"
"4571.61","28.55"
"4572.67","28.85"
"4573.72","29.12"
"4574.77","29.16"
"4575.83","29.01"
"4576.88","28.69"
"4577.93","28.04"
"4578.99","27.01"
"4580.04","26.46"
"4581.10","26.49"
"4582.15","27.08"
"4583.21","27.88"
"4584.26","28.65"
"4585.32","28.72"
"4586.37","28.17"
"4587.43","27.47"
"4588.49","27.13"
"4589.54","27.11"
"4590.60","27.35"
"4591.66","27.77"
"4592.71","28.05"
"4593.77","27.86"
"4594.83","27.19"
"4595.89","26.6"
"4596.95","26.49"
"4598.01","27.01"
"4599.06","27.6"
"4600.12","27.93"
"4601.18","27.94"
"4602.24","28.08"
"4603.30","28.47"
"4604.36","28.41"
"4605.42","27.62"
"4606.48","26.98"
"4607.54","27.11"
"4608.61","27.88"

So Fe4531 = 3.0 Angstrom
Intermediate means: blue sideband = 28.2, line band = 26.3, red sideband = 28.2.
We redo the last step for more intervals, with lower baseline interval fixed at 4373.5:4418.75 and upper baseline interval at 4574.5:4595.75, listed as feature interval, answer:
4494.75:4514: -0.86 Angstrom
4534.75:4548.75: 0.27 Angstrom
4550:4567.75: 0.36 Angstrom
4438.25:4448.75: -0.24 Angstrom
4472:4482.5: 0.05 Angstrom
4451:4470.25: 0.17 Angstrom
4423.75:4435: 0.23 Angstrom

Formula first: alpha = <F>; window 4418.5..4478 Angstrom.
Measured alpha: 26.9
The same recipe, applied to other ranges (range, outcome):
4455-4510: 27.2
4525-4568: 26.4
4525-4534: 24.7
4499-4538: 26.9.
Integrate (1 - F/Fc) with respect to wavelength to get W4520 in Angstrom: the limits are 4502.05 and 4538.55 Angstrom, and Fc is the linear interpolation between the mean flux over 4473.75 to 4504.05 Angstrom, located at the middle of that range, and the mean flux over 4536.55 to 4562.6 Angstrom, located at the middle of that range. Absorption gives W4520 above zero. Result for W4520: 0.6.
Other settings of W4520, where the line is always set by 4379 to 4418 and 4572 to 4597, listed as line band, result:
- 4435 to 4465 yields -0.5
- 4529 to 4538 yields 0.6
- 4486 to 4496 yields -0.1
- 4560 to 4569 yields 0.0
